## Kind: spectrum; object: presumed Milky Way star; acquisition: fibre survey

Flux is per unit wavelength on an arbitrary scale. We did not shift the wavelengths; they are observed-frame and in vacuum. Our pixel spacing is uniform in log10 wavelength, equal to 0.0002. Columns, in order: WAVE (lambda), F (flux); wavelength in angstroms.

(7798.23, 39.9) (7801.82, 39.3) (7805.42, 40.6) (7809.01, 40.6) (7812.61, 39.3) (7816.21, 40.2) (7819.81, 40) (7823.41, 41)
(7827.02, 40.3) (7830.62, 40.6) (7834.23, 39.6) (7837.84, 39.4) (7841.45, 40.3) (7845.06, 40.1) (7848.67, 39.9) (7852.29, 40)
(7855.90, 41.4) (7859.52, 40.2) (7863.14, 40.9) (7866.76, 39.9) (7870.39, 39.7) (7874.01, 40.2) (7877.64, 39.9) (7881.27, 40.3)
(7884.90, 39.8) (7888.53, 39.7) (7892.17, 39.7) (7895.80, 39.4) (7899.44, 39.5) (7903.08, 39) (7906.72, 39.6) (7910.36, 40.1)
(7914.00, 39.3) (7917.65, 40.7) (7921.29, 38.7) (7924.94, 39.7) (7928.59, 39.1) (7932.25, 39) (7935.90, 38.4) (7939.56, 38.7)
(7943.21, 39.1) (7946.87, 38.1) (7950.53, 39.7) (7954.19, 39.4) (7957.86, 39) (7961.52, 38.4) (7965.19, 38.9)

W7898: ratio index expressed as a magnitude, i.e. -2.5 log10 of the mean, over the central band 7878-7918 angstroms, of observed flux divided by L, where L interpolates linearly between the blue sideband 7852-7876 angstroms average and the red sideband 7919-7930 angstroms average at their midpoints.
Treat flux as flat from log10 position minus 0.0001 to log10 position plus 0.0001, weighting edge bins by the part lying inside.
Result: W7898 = 0.00 mag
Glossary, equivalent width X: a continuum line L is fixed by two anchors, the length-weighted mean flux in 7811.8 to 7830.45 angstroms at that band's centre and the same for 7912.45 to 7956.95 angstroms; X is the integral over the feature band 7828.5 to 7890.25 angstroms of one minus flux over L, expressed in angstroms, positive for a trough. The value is -0.37 angstroms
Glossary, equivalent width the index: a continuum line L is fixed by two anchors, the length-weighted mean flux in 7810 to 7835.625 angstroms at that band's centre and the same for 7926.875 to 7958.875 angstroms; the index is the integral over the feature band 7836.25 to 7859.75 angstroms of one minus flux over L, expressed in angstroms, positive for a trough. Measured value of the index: -0.2 angstroms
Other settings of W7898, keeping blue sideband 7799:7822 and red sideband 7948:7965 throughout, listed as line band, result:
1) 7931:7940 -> 0.014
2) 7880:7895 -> -0.009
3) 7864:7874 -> -0.010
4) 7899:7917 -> -0.006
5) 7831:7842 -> 0.001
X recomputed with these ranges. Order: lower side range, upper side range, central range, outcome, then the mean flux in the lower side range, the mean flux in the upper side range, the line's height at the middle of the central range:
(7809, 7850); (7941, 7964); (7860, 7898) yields -0.3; 40.1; 39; 39.6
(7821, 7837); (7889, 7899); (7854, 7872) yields -0.2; 40.3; 39.5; 39.9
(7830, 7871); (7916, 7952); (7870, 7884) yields -0.1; 40.2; 39.1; 39.8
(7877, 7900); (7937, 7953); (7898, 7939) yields 0.0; 39.8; 38.9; 39.3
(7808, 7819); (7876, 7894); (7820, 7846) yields -0.1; 40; 39.9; 39.9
